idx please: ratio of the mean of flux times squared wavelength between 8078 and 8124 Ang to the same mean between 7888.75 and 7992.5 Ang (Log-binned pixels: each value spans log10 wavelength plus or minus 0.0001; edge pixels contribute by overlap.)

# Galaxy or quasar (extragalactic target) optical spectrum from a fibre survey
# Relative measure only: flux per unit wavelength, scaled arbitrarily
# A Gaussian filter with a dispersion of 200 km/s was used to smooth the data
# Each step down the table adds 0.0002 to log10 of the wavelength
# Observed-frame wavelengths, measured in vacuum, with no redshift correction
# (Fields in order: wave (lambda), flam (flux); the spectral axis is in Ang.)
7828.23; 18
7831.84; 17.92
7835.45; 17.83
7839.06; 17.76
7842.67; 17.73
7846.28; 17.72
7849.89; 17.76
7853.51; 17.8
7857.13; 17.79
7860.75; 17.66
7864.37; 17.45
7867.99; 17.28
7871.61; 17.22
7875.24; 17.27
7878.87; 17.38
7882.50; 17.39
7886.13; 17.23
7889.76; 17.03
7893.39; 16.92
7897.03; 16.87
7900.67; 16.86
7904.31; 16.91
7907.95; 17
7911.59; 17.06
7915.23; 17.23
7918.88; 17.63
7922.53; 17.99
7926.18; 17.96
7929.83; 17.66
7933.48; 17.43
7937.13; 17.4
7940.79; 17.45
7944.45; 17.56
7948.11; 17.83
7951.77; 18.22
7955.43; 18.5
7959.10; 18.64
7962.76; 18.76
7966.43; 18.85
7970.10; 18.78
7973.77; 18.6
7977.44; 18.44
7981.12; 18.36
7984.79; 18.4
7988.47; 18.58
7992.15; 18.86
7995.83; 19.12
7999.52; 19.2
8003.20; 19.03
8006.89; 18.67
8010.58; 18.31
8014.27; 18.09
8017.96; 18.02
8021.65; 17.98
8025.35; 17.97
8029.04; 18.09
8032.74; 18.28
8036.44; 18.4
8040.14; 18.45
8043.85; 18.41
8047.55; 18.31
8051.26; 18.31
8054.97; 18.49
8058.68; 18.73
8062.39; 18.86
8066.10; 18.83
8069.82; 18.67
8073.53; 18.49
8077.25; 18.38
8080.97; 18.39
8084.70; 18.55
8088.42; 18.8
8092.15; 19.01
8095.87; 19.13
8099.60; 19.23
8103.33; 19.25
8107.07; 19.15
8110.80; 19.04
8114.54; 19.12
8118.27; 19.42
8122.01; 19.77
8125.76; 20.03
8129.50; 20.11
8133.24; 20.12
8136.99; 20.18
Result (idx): 1.11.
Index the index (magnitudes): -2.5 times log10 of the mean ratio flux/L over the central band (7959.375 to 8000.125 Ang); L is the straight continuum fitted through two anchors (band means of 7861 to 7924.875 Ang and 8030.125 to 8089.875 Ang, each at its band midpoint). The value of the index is -0.048 mag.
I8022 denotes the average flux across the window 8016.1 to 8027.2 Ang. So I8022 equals 18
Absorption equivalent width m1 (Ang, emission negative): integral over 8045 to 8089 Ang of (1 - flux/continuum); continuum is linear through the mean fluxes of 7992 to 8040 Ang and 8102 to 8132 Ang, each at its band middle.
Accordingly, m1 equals 1.0 Ang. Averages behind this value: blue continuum 18.4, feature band 18.6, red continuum 19.5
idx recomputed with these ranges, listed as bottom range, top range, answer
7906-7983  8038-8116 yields 1.08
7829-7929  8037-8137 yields 1.15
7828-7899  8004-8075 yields 1.10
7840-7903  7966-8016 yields 1.11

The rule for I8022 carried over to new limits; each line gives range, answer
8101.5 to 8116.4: 19.1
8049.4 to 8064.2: 18.6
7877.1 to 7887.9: 17.3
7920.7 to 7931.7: 17.9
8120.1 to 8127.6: 19.9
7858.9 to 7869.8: 17.5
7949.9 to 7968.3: 18.6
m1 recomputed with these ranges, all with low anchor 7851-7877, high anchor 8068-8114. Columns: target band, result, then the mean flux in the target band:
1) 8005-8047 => 0.49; 18.2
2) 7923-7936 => 0.14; 17.7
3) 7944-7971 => -0.55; 18.4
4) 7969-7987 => -0.33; 18.5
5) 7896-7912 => 0.73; 16.9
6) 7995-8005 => -0.44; 19.1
